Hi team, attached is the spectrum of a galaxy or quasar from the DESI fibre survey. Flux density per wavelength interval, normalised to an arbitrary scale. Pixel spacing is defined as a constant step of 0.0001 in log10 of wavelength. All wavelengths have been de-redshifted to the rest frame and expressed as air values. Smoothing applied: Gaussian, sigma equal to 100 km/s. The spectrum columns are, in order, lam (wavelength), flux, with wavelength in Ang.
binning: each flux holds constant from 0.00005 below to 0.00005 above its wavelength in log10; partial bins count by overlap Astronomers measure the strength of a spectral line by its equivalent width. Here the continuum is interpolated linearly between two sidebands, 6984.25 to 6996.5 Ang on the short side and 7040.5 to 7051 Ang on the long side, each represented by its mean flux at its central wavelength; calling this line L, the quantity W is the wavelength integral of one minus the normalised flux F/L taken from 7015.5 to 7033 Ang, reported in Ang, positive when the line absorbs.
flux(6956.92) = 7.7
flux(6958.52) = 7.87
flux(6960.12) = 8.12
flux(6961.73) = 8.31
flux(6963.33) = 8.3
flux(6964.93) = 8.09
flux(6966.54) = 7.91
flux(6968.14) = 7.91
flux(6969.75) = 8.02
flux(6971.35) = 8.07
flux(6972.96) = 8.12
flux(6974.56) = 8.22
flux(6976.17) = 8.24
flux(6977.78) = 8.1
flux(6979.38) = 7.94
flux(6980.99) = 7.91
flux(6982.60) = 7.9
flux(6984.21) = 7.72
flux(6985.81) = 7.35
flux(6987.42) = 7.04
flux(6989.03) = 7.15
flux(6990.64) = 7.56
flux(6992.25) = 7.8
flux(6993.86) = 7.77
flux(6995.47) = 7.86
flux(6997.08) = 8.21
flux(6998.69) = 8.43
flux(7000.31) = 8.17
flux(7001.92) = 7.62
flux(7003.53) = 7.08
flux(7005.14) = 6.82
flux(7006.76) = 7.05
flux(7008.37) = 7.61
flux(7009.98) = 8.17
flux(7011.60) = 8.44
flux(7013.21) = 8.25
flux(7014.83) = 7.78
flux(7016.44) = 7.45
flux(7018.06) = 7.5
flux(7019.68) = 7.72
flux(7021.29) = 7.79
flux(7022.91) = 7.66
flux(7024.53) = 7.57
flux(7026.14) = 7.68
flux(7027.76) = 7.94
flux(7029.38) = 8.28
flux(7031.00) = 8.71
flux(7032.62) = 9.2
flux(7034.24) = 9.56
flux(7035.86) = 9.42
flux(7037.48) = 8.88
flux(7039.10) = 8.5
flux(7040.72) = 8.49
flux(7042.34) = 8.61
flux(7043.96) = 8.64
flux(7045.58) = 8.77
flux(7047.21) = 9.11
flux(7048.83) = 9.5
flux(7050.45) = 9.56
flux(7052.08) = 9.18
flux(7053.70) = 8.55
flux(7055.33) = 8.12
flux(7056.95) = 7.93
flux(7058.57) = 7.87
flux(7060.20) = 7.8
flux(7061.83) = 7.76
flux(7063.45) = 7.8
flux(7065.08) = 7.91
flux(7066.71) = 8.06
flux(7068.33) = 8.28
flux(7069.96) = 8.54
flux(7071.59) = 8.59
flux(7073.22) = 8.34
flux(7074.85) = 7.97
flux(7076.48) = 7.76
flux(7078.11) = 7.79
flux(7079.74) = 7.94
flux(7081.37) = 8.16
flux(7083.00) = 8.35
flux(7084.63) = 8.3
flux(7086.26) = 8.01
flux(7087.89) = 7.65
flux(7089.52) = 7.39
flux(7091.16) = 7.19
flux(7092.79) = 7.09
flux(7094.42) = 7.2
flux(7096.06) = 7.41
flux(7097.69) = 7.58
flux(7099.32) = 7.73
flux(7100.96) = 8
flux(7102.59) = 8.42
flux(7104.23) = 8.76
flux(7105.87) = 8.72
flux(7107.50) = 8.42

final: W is 1.03 Ang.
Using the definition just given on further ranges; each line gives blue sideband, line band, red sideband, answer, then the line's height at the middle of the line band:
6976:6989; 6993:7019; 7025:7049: 1.2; 8.15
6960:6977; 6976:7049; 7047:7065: 2.0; 8.27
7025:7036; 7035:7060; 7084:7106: -1.0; 8.39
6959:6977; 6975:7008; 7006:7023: 1.0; 7.94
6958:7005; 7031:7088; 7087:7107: -4.6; 7.81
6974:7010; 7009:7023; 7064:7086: -0.1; 7.84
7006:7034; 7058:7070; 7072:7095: -0.2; 7.86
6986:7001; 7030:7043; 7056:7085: -1.6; 7.92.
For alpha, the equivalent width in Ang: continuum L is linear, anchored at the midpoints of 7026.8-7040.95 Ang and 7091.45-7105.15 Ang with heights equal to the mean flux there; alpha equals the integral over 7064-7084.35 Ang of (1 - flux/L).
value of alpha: 0.0 Ang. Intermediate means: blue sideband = 8.77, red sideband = 7.76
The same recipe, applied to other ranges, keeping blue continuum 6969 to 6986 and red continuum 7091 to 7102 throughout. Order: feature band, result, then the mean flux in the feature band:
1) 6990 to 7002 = -0.1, 7.95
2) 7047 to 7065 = -1.8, 8.43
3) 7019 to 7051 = -3.4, 8.58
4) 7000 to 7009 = 0.6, 7.35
